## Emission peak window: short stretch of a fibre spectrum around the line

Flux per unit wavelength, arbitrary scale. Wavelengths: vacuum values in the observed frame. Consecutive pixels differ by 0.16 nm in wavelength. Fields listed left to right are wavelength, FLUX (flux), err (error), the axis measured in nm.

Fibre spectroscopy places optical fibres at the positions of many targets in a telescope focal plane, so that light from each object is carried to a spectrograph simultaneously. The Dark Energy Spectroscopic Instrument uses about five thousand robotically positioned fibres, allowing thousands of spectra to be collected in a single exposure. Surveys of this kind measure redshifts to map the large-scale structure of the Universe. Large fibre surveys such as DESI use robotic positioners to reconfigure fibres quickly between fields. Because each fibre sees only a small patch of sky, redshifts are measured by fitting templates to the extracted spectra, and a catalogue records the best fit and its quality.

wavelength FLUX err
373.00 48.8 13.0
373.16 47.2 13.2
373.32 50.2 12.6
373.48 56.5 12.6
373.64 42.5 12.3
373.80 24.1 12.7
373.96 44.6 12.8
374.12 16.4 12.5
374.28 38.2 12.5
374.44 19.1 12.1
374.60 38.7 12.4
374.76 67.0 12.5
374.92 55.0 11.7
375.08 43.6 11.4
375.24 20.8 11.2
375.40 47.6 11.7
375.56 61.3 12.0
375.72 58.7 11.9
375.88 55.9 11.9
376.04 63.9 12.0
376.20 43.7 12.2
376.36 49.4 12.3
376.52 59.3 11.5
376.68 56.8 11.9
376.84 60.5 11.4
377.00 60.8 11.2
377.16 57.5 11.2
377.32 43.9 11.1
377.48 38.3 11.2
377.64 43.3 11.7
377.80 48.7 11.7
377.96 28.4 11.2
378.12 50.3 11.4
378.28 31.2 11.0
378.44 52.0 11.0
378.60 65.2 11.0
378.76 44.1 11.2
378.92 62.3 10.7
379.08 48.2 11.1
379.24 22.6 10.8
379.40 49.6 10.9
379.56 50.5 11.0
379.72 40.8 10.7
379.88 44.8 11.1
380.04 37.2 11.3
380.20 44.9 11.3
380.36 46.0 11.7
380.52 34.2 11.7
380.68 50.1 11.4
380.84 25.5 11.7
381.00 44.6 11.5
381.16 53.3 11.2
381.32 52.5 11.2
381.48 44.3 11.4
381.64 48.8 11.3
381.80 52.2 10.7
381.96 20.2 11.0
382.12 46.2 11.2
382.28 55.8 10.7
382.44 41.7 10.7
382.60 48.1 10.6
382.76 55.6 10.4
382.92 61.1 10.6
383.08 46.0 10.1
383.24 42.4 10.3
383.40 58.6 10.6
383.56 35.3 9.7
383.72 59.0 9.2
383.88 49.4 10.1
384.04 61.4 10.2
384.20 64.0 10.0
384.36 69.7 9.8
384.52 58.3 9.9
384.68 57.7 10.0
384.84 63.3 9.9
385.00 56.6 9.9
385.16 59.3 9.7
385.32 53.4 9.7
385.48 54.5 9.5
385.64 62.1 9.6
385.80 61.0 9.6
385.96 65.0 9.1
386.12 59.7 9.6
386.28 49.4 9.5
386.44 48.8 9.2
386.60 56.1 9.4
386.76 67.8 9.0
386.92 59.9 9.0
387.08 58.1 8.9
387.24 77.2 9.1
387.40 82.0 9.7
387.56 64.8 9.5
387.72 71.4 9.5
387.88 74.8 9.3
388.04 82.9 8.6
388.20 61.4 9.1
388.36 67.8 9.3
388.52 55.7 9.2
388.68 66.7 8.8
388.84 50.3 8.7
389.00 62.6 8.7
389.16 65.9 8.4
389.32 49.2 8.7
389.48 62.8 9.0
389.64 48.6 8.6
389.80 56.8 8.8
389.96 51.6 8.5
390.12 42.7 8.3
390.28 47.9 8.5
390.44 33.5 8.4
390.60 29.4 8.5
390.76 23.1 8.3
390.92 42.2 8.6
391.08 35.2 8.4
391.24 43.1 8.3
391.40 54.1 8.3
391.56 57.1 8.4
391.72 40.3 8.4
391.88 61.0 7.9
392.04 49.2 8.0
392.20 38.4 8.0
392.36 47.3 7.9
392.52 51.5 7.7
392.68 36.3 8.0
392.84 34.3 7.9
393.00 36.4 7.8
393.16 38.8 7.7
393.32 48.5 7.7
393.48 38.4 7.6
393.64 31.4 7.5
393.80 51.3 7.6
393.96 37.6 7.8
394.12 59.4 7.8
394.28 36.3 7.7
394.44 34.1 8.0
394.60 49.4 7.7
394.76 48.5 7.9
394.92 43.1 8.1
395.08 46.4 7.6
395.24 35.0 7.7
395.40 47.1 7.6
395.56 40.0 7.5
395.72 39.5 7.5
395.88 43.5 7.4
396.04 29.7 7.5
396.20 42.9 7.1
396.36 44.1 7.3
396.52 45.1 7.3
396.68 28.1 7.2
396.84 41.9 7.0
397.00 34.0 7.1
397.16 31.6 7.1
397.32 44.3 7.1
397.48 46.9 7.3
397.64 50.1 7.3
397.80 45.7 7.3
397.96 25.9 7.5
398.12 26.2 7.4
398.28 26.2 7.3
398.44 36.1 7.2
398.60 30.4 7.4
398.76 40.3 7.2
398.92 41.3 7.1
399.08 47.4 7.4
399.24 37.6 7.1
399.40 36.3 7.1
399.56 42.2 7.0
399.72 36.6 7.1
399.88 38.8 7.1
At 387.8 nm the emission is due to C III]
